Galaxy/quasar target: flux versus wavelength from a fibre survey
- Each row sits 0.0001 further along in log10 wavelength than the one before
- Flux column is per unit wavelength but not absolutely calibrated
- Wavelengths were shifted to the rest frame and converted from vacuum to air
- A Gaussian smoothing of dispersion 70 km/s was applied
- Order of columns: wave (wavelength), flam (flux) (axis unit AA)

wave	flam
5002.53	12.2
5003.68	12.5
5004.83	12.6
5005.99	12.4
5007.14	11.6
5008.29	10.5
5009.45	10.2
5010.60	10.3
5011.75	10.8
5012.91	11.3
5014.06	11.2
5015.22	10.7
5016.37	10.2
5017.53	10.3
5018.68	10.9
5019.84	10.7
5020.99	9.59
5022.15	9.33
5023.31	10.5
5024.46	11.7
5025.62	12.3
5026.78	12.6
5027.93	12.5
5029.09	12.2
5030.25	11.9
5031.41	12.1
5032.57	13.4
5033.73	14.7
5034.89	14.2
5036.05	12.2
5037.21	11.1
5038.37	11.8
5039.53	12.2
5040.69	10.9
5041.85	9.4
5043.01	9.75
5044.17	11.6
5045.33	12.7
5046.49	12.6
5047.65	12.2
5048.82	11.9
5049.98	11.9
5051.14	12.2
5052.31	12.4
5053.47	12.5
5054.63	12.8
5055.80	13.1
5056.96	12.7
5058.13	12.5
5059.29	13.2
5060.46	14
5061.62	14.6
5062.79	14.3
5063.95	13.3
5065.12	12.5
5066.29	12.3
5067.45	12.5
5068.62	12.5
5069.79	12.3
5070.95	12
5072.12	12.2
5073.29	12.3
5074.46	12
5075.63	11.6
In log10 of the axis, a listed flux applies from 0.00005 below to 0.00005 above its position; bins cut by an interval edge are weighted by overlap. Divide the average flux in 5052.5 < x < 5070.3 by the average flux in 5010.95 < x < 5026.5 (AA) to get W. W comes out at 1.2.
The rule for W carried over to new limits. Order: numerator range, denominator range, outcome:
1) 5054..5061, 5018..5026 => 1.22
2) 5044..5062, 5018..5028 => 1.15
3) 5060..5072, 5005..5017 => 1.18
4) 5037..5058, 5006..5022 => 1.12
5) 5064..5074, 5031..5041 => 0.98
